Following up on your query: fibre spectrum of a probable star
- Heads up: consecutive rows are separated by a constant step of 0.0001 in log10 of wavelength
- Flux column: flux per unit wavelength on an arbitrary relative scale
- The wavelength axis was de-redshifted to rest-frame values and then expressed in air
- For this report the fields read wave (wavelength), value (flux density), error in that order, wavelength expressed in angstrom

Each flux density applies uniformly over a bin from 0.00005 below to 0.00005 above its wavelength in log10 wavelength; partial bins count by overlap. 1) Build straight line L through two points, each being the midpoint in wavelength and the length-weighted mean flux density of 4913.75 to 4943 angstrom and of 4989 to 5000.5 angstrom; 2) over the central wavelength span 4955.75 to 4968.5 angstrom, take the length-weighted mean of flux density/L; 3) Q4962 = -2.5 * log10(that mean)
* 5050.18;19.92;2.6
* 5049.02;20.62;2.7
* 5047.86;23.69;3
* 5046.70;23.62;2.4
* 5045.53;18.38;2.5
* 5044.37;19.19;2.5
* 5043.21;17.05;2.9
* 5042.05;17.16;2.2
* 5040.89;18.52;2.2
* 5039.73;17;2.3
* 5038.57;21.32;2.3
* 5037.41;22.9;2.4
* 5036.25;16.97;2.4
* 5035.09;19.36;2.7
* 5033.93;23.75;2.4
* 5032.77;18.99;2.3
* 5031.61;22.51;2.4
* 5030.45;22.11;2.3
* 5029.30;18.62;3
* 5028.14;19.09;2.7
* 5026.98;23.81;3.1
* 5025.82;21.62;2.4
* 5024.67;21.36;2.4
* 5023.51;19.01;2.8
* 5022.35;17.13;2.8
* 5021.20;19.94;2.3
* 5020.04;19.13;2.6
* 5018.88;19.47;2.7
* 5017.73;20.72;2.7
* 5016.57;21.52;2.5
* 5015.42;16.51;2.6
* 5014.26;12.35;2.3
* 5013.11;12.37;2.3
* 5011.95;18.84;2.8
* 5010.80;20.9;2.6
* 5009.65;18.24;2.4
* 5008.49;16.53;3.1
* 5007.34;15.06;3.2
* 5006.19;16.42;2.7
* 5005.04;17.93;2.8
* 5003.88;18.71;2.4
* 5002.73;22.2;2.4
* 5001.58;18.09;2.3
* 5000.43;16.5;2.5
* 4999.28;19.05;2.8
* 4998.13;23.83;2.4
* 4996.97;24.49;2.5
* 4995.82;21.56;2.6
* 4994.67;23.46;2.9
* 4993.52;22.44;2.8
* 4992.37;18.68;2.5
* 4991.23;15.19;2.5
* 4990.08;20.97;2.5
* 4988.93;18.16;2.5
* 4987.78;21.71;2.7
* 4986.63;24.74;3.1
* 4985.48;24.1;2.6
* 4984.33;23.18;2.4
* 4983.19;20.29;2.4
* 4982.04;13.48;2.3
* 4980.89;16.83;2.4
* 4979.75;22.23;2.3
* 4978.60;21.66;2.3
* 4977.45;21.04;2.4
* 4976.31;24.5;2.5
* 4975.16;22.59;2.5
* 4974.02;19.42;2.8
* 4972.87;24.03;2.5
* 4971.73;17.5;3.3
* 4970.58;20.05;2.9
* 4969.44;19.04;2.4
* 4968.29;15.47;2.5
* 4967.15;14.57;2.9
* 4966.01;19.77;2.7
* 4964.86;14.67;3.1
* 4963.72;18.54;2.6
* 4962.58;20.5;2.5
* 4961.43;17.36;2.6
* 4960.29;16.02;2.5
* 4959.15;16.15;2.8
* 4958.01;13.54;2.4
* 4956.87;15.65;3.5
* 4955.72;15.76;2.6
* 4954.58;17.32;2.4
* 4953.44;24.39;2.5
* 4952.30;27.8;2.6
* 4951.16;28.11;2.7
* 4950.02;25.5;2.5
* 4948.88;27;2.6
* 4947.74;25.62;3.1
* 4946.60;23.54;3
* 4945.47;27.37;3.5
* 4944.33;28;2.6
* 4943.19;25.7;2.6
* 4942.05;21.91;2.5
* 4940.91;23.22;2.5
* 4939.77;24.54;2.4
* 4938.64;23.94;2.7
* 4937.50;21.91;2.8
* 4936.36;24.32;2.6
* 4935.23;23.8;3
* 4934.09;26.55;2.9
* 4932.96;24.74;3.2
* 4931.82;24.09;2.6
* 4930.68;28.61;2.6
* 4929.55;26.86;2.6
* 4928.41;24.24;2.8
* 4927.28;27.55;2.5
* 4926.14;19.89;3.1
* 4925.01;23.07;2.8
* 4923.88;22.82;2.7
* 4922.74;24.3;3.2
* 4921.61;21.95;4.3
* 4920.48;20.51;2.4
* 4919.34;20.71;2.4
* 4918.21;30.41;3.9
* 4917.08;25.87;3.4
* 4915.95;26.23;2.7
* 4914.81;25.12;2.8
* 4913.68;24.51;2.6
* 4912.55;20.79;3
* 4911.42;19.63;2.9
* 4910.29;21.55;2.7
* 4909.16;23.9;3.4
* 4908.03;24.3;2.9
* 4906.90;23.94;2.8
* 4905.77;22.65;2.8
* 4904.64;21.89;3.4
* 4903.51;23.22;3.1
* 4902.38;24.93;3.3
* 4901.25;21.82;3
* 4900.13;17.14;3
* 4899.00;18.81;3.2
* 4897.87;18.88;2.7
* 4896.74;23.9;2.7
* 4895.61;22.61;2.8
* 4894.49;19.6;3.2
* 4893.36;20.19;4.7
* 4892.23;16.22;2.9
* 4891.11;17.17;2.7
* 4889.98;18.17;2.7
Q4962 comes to 0.33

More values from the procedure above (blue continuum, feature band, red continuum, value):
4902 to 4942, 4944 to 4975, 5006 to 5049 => 0.09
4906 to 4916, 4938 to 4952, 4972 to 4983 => -0.17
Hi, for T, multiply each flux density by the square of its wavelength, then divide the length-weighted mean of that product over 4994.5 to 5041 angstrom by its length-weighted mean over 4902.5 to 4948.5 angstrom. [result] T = 0.8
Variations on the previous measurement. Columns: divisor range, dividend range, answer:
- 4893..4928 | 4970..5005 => 0.94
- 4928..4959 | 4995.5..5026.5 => 0.82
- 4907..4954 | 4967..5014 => 0.82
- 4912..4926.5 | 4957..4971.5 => 0.74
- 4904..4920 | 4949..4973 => 0.83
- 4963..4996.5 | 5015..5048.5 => 1.02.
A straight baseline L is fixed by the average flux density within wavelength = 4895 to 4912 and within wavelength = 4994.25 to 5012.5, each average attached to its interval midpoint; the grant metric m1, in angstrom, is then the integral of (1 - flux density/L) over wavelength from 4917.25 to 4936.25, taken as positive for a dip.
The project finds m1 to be -2.7 angstrom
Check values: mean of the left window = 21.9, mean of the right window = 19.5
